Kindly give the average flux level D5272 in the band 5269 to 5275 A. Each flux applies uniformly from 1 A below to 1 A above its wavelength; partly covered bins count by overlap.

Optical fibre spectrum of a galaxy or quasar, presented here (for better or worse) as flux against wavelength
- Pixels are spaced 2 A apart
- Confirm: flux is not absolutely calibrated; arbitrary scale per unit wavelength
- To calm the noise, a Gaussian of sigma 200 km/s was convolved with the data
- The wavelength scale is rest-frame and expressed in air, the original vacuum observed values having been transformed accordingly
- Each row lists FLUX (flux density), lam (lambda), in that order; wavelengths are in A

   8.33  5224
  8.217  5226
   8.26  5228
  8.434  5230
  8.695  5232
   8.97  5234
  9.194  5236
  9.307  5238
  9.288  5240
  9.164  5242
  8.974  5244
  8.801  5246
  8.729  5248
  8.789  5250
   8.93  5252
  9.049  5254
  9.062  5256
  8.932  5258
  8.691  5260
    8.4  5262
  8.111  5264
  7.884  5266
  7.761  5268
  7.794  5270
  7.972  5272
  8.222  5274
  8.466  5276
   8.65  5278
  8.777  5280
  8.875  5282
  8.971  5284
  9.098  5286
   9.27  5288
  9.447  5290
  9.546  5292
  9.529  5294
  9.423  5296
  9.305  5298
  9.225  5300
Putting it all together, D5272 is 8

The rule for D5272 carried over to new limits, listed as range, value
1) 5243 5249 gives 8.83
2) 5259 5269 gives 8.17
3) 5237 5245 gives 9.18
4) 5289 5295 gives 9.51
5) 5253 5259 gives 9.01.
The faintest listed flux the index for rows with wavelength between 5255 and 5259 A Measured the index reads 8.932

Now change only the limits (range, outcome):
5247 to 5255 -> 8.729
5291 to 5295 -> 9.529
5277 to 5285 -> 8.65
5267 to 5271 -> 7.761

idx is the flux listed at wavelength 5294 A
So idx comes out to 9.529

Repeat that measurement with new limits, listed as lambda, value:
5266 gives 7.884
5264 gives 8.111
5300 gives 9.225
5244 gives 8.974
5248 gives 8.729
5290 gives 9.447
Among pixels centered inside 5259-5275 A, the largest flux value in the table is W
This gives 8.691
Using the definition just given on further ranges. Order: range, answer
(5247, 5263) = 9.062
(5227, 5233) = 8.695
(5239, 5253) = 9.288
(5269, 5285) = 8.971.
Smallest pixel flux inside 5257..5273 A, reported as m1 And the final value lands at 7.761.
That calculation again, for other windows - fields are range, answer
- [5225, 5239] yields 8.217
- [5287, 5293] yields 9.27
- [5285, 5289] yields 9.098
